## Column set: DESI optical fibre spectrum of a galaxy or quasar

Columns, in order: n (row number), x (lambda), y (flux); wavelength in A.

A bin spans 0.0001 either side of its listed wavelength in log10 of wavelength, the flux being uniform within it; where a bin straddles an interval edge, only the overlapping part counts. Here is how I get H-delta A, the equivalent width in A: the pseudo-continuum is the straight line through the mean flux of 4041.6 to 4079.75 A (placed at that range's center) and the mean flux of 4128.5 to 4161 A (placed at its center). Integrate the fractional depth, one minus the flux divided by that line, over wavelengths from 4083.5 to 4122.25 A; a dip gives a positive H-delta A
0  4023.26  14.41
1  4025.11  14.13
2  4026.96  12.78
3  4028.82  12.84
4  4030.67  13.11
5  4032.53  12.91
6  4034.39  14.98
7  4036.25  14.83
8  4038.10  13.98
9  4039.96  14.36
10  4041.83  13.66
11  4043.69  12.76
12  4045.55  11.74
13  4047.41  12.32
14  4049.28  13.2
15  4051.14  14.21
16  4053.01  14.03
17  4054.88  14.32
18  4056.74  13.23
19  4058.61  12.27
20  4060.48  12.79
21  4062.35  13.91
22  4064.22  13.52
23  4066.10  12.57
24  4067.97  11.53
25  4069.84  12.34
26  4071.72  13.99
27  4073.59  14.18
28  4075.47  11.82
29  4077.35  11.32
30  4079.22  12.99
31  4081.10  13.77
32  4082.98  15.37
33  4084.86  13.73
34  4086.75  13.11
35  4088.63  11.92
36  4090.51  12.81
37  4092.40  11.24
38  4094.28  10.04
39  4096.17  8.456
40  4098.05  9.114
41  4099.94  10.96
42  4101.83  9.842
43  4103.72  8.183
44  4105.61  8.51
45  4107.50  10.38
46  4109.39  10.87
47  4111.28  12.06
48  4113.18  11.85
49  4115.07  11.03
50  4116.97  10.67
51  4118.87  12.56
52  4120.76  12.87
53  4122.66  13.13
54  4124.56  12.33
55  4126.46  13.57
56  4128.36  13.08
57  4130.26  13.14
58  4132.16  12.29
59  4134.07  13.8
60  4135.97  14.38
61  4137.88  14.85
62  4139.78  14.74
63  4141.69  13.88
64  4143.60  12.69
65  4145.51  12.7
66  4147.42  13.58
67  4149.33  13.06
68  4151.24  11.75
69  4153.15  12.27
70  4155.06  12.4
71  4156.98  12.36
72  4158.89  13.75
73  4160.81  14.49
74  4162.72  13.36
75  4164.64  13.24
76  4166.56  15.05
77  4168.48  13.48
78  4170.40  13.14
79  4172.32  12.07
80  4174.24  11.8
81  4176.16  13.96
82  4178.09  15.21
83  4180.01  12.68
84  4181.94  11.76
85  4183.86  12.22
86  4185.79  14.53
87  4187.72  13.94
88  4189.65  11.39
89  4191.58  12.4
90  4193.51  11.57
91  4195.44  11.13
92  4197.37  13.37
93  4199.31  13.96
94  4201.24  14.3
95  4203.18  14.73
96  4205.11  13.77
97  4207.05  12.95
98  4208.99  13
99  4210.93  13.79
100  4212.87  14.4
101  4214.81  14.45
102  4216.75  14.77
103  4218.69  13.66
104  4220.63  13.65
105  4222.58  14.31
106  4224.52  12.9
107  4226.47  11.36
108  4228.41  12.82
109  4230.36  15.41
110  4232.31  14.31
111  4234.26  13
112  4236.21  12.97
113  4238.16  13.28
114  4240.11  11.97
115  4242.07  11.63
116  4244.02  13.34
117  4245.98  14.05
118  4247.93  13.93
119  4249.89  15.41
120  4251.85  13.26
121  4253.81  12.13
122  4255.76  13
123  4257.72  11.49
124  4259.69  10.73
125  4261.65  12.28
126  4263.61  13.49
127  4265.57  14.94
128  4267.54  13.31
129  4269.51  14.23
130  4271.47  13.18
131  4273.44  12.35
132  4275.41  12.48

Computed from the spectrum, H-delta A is 6.01 A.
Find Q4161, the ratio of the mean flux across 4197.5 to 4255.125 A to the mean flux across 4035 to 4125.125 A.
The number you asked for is 1.10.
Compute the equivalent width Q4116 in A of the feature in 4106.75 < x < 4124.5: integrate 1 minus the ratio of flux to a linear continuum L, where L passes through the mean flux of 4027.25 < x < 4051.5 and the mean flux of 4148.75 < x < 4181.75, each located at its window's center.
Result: 2.0 A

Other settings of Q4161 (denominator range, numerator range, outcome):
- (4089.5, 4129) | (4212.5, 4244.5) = 1.21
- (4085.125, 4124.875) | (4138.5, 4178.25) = 1.20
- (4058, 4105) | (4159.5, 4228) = 1.11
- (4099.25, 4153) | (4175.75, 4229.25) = 1.09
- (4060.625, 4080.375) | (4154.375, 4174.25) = 1.03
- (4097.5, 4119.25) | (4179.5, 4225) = 1.27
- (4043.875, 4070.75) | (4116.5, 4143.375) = 1.02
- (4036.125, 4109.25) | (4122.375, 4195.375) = 1.06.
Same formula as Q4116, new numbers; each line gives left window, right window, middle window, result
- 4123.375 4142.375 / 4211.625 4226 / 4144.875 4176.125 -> 1.5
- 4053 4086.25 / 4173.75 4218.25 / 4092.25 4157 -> 6.2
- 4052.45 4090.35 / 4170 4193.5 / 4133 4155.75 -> -0.7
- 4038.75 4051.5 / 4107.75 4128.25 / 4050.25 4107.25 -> 2.3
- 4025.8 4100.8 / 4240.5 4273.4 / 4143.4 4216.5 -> -1.1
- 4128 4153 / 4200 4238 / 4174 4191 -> 0.6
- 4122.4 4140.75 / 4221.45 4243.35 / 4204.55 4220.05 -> -0.8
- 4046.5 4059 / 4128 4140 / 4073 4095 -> 1.4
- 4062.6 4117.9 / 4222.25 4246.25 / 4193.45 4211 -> -0.7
